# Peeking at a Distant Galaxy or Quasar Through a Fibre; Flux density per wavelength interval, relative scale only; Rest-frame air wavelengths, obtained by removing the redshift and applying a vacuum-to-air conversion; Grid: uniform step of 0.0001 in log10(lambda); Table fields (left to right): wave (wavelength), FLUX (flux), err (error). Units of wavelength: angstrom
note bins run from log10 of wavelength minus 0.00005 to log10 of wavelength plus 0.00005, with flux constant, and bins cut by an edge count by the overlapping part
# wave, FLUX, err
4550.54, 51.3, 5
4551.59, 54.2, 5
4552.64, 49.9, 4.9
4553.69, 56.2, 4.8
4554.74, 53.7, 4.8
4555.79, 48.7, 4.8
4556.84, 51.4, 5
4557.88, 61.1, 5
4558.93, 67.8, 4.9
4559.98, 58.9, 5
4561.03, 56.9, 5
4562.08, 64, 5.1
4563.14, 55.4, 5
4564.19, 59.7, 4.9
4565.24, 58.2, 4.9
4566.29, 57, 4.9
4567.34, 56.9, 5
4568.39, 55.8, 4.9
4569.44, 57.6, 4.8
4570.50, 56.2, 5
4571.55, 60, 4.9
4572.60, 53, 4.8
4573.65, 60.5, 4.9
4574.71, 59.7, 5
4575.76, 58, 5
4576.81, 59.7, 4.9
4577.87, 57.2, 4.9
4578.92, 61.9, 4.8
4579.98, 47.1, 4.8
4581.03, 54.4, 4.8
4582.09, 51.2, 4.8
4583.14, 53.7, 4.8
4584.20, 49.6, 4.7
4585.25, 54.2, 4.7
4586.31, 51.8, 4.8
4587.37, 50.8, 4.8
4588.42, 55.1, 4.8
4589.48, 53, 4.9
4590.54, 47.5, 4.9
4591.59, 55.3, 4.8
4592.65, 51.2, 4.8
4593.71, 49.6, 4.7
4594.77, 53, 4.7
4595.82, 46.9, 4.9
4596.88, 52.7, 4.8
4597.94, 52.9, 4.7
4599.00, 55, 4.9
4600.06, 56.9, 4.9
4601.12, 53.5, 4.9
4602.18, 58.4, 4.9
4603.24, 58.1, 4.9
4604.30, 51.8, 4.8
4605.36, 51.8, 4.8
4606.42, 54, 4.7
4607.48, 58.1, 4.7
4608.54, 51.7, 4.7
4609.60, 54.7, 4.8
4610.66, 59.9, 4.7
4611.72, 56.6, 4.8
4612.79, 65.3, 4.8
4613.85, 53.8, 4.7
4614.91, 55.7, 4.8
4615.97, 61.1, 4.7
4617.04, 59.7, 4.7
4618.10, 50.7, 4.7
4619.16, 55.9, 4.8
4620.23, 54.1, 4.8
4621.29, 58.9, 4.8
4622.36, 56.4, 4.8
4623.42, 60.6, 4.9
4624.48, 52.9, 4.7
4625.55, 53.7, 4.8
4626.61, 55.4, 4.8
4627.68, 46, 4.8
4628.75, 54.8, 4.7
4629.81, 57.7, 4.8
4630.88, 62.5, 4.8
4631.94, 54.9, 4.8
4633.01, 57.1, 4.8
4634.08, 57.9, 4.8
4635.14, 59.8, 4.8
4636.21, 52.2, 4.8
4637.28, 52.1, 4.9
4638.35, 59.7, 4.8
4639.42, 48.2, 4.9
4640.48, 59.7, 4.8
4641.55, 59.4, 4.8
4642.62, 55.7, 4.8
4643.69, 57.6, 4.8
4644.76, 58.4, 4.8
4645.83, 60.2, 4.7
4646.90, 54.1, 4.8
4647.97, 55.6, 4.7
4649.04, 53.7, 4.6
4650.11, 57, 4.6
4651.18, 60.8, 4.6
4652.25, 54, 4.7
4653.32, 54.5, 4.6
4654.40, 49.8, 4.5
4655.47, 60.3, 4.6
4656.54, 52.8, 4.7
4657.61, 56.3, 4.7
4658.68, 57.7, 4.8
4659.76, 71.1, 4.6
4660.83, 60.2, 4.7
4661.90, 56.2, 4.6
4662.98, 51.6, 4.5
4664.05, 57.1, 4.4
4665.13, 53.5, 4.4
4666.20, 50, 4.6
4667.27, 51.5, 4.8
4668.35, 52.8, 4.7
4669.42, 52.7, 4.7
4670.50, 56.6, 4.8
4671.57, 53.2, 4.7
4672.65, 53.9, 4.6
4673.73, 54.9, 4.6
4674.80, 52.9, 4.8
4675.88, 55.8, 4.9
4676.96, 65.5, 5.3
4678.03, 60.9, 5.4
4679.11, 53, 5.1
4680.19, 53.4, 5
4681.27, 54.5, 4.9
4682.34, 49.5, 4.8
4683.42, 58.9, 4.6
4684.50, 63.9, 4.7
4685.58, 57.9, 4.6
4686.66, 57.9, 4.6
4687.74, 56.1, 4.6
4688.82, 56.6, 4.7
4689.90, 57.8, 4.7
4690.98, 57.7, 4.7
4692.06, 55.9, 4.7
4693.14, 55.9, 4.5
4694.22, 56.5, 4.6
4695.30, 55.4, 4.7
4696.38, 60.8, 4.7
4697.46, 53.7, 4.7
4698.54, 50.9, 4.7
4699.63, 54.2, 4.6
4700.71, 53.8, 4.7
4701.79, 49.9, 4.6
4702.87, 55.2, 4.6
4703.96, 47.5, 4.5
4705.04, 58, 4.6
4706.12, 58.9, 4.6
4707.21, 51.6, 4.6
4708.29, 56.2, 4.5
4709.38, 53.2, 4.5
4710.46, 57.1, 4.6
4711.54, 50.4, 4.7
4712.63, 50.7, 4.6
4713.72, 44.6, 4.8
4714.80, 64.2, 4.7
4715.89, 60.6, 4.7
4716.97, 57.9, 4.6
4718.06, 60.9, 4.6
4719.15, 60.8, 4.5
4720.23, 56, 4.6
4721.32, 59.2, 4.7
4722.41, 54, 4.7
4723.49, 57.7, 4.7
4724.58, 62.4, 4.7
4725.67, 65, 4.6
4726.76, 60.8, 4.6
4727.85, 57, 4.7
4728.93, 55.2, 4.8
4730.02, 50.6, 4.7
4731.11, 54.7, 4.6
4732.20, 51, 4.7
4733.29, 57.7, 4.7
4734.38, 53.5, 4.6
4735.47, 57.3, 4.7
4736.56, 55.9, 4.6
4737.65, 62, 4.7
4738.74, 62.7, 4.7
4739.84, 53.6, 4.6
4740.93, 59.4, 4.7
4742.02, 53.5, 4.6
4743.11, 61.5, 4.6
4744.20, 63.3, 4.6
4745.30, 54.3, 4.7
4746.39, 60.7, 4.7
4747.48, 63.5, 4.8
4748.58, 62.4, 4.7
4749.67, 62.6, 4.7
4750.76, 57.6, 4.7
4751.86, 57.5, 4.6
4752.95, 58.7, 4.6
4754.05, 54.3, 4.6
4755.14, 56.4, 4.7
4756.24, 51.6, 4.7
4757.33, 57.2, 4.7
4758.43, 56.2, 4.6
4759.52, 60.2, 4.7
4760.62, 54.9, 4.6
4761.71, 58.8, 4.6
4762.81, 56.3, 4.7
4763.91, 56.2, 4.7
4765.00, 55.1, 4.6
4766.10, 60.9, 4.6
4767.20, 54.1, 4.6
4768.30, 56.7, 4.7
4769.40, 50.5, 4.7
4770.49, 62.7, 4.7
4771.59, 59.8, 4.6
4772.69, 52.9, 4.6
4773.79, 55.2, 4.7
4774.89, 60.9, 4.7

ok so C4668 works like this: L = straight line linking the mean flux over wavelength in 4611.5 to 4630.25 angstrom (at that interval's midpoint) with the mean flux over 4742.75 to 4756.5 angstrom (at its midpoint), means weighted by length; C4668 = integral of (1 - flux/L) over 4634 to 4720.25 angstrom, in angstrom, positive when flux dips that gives 2.1 angstrom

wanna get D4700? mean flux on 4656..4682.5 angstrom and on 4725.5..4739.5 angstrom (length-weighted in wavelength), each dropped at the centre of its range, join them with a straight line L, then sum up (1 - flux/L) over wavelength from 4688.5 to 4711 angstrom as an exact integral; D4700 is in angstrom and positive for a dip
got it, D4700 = 0.46 angstrom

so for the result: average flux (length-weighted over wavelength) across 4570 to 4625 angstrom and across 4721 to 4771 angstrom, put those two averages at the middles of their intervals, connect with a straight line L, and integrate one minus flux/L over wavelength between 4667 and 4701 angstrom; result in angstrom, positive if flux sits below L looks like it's 0.4 angstrom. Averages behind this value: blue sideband 55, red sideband 57.5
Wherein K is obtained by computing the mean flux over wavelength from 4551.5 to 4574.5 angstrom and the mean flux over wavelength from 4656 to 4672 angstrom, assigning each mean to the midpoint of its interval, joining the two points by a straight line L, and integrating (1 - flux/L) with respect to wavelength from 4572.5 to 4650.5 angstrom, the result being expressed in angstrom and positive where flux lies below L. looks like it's 1.5 angstrom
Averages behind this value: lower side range 57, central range 55.3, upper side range 55.6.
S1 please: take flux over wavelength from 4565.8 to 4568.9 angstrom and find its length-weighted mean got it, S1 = 56.6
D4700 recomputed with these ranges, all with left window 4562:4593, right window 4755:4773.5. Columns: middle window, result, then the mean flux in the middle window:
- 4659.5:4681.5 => 0.1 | 55.6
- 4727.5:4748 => -0.3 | 57.2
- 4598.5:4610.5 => 0.1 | 55.1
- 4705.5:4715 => 0.4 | 53.8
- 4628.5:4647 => -0.4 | 56.9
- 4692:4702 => 0.2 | 54.8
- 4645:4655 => 0.0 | 55.6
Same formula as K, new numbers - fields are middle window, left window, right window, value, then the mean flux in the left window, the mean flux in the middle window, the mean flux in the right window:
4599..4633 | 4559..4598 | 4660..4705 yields -0.4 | 55.2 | 56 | 55.4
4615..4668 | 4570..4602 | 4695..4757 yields -1.0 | 54.1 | 56.1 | 56.7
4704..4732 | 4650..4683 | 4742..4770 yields 0.1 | 55.6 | 56.5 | 57.6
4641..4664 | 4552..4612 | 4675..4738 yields -0.5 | 55.2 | 57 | 56.2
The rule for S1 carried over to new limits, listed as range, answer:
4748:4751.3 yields 60.9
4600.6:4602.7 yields 55.9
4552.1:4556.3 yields 52.1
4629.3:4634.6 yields 58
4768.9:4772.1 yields 57.9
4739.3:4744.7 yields 58.3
